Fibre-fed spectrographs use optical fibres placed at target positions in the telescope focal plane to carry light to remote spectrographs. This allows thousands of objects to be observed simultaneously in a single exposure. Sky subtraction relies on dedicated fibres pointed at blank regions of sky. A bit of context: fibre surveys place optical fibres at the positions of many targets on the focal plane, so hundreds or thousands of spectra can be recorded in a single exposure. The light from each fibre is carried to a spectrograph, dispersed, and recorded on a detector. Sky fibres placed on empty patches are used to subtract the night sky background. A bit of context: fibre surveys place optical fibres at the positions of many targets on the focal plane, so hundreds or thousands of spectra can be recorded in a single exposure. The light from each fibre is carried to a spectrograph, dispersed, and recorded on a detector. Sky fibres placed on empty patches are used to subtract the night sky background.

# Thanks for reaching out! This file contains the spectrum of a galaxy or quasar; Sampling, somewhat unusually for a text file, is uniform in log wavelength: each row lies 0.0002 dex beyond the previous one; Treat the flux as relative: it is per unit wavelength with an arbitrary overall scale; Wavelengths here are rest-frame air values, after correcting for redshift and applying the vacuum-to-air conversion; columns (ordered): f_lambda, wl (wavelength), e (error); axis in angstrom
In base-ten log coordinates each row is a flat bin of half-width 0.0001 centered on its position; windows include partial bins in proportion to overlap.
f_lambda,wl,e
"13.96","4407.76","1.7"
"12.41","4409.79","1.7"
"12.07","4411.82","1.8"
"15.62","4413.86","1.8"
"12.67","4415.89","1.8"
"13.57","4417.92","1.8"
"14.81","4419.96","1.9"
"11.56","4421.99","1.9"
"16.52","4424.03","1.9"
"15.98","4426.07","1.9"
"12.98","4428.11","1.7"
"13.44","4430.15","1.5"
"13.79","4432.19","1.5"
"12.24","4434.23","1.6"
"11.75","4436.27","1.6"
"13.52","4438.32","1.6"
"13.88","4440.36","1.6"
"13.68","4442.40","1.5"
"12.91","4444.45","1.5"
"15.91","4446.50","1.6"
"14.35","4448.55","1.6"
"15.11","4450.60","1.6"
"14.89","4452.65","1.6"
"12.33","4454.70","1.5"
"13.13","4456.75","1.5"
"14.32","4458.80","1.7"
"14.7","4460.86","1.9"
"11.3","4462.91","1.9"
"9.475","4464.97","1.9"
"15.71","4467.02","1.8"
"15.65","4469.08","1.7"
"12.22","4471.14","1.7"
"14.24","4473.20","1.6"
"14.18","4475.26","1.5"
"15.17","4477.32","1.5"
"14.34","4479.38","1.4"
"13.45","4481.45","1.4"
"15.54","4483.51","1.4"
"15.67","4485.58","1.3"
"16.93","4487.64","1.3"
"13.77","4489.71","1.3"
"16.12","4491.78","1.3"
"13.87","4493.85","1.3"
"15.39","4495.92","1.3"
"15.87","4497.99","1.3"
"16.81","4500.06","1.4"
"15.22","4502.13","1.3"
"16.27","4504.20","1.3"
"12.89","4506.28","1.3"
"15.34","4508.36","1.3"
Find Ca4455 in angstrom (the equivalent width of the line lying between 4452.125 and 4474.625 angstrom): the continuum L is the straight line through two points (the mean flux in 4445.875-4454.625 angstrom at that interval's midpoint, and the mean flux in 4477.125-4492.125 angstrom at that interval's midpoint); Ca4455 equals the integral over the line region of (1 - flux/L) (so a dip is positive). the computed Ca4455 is 2.2 angstrom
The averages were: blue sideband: 14.7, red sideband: 15.1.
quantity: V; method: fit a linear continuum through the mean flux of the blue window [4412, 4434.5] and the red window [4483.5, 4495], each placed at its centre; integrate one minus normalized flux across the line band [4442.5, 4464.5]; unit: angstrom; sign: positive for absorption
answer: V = 1.2 angstrom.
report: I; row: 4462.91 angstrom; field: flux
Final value 11.3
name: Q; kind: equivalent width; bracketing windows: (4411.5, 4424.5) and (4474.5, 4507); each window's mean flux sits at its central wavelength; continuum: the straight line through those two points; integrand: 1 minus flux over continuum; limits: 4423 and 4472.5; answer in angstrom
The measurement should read 2.0 angstrom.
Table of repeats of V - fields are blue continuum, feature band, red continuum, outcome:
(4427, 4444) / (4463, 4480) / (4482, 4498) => 1.0 angstrom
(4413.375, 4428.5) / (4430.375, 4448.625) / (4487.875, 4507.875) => 1.2 angstrom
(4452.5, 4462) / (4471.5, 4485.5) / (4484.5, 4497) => 0.3 angstrom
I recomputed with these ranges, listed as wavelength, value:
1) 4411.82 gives 12.07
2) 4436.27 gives 11.75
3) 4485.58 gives 15.67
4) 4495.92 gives 15.39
